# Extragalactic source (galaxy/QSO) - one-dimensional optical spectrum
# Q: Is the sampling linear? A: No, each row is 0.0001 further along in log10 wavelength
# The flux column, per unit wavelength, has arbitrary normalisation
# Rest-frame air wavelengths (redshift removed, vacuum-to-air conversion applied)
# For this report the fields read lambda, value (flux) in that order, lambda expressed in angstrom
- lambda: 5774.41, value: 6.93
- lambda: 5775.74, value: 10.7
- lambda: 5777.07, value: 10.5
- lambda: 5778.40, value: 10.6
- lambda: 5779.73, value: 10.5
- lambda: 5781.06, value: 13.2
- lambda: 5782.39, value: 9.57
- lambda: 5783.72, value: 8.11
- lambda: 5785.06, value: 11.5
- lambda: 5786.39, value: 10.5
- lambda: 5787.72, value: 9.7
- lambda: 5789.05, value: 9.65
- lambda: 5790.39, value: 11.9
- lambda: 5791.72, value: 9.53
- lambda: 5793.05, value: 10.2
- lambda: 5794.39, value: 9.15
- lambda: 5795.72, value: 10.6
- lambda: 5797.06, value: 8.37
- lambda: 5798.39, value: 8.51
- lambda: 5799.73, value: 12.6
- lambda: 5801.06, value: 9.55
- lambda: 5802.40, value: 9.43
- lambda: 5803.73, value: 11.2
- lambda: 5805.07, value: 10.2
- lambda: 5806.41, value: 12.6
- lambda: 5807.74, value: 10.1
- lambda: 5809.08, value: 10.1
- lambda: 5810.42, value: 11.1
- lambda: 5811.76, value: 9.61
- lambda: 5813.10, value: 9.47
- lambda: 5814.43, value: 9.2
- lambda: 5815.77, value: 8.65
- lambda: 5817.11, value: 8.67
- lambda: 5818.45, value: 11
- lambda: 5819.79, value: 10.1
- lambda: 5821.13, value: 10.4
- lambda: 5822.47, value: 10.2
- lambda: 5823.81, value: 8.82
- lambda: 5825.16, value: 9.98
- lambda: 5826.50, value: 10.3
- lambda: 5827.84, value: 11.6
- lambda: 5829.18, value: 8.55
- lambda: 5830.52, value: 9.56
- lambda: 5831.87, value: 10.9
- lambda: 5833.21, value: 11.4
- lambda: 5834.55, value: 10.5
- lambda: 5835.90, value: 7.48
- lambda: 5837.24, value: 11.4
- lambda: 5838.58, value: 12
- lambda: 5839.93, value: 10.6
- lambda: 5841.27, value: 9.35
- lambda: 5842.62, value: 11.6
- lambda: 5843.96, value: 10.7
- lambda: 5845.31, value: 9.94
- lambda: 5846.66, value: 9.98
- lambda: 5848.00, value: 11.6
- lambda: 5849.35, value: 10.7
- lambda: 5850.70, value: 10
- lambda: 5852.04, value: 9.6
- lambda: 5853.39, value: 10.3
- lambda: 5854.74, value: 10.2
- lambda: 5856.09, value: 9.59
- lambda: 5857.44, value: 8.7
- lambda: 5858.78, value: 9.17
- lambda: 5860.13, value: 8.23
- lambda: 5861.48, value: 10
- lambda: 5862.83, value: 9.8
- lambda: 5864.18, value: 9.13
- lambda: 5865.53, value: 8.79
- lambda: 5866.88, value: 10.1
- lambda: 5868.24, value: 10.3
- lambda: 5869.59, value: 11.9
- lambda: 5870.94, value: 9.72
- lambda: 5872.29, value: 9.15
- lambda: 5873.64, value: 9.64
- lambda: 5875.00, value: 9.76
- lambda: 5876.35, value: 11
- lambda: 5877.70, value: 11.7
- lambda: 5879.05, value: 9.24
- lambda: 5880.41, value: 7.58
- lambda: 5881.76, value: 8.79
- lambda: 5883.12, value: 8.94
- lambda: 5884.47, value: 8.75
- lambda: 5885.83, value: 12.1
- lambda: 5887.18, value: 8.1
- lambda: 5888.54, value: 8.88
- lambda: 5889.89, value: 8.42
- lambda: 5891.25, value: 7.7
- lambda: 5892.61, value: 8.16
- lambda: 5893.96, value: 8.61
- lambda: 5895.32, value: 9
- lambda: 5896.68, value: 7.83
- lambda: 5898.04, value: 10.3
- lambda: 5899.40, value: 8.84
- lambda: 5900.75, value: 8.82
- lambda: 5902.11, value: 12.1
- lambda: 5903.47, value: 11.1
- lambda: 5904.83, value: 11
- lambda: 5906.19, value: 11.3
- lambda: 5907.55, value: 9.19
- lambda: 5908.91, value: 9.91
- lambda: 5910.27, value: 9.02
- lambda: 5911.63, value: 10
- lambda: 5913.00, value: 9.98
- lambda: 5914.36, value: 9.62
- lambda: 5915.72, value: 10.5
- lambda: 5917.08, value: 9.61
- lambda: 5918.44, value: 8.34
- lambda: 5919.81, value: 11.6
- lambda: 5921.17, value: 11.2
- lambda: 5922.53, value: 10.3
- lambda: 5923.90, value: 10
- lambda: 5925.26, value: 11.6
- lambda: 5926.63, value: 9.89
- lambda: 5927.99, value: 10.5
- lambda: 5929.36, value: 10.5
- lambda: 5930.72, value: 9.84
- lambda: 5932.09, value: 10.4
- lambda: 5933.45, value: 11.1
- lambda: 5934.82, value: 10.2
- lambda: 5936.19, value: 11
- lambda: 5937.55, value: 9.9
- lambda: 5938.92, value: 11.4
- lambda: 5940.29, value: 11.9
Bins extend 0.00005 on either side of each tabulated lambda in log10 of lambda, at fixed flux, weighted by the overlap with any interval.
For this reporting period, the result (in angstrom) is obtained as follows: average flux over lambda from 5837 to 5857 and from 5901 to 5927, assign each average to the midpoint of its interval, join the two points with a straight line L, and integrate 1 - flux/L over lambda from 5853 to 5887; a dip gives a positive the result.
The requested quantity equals 2.39 angstrom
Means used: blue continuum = 10.5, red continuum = 10.3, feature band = 9.68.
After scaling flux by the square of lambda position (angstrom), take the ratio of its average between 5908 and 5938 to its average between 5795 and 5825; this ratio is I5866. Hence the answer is 1.06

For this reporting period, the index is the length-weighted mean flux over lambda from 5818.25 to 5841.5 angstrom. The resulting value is 10.2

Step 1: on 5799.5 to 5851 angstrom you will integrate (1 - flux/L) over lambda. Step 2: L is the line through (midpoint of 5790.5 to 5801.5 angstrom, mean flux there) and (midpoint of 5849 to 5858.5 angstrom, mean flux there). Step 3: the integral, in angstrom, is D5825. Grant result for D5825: -2.1 angstrom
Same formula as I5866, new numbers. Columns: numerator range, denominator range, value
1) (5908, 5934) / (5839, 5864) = 1.04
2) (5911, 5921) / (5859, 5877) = 1.04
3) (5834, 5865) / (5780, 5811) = 0.99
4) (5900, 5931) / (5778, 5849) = 1.04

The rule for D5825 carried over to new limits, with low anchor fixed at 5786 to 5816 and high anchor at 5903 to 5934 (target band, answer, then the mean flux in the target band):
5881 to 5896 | 2.0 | 8.85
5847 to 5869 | 0.9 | 9.77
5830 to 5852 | -0.7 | 10.5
